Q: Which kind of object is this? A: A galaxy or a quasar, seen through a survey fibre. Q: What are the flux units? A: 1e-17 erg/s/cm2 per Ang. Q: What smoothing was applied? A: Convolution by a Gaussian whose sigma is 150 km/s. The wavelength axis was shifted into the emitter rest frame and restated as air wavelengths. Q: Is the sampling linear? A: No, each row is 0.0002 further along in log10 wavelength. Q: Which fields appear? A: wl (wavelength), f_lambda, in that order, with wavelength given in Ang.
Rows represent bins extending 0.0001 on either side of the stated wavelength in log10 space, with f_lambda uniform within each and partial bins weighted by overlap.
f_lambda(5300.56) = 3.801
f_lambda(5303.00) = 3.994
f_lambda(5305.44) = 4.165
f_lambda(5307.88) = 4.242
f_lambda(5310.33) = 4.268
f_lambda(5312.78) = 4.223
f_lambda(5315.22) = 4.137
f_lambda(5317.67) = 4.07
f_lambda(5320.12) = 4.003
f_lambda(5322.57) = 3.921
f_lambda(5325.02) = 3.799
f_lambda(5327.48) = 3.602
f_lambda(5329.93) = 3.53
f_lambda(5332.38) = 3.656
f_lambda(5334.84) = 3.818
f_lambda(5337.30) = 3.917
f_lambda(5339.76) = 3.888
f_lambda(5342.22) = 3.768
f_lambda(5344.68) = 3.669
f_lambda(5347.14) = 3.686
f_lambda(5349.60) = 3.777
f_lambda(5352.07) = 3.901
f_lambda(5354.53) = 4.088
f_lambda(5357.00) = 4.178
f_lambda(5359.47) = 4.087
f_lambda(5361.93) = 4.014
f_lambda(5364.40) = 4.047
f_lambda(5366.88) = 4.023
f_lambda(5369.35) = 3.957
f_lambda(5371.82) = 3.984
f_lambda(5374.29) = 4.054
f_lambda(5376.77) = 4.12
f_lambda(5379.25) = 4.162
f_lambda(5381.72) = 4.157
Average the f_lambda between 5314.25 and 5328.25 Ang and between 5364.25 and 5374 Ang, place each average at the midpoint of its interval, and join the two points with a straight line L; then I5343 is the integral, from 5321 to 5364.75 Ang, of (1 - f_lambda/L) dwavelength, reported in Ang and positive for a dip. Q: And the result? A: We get 1.23 Ang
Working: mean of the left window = 3.93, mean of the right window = 4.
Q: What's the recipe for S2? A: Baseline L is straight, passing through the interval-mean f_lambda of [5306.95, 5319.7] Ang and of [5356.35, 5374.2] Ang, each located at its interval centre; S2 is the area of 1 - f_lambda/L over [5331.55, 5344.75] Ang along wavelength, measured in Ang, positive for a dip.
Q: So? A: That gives 1.0 Ang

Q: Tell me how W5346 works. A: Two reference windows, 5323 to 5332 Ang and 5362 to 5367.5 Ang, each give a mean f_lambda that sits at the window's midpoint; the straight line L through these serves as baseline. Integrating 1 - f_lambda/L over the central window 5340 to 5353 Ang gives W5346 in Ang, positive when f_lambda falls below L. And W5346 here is 0.3 Ang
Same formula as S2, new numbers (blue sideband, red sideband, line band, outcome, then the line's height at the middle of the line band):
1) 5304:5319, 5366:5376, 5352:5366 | -0.06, 4.05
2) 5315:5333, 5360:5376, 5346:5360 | 0.03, 3.96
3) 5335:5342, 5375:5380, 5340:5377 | 0.45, 4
